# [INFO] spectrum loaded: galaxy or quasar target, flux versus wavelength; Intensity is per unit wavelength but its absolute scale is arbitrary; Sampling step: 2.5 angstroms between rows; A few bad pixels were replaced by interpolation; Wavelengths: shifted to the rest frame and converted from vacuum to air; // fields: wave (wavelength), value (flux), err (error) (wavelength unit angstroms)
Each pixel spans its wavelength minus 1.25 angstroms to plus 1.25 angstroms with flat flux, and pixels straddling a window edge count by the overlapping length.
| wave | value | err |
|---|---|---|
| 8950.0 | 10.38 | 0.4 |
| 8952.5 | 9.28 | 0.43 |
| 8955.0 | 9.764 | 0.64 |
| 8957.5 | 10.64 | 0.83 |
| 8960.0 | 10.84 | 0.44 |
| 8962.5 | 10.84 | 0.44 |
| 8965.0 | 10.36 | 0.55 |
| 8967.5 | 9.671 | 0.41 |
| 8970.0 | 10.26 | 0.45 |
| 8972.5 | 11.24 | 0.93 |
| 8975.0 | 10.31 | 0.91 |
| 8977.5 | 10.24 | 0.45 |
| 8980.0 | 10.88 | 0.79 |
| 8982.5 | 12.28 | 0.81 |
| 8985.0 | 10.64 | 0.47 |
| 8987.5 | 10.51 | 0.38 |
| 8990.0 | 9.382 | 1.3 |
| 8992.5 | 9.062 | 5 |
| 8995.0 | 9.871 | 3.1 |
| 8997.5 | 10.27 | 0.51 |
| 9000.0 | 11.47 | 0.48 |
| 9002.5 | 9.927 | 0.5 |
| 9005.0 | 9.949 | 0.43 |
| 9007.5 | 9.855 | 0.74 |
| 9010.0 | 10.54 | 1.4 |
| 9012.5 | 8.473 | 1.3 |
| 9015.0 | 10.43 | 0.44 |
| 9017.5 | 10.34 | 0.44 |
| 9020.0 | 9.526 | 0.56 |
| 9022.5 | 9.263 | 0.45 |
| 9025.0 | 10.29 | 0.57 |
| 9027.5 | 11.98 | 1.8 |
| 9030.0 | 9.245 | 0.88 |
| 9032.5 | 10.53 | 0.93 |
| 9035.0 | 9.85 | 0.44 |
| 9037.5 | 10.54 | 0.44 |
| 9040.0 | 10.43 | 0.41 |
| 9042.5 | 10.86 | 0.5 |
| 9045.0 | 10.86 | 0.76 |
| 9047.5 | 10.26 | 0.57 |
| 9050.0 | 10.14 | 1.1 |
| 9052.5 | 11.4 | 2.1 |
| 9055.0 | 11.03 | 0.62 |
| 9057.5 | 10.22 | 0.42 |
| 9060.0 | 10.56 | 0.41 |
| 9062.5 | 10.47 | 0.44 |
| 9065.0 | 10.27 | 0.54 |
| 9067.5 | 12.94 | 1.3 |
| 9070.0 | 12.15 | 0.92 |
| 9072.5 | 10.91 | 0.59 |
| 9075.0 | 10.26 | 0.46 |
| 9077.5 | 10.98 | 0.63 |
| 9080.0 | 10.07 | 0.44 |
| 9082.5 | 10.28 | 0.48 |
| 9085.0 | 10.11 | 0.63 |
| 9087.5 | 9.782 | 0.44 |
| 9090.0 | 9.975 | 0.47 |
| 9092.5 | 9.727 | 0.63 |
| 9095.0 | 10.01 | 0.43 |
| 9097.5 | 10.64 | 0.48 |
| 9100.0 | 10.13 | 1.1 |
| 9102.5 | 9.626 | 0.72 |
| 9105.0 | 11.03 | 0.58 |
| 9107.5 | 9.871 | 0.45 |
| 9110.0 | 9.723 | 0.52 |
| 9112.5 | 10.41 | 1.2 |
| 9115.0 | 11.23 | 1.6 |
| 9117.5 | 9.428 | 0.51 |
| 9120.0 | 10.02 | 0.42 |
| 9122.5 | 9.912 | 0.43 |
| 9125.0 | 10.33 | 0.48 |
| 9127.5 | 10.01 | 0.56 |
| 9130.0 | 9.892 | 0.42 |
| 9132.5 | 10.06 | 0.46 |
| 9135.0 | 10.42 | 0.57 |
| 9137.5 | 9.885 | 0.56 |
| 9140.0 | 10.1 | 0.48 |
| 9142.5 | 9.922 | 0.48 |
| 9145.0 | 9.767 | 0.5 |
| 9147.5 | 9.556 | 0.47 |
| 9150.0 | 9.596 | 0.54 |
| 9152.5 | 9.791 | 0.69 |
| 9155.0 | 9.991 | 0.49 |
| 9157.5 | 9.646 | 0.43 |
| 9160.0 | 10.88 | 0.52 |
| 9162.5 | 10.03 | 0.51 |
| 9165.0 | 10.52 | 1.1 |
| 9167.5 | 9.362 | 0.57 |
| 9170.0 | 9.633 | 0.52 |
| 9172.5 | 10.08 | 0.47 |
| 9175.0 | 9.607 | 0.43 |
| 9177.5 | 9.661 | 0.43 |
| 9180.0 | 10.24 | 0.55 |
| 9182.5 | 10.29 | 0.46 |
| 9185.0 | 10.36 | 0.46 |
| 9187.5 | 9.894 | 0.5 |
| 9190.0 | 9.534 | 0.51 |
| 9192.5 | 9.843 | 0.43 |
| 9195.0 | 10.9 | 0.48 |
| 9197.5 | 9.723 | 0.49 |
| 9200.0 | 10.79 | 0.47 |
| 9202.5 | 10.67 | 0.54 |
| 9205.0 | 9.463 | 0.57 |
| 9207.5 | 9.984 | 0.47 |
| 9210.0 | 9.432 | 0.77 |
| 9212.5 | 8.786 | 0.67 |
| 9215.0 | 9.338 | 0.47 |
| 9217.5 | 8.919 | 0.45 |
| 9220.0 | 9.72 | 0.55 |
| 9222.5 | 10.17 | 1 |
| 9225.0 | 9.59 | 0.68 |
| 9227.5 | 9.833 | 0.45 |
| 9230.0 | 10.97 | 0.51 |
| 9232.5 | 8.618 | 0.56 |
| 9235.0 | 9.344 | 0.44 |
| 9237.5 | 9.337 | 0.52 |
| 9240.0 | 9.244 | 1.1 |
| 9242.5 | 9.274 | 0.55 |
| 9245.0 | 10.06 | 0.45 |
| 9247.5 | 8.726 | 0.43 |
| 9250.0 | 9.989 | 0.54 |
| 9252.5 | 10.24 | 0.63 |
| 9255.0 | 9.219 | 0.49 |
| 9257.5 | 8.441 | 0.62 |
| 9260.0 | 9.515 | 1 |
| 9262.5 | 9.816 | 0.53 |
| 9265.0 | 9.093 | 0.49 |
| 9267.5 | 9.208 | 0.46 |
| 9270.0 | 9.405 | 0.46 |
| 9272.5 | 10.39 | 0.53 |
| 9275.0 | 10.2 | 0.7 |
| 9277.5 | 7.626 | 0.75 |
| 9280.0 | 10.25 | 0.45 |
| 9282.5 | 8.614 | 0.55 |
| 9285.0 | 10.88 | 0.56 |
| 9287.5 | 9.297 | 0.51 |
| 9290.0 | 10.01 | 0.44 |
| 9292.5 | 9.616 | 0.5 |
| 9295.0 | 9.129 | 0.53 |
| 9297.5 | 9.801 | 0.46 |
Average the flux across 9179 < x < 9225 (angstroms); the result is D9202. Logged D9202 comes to 9.88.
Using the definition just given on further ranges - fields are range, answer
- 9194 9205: 10.4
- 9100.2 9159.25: 10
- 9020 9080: 10.6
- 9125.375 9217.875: 9.92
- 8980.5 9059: 10.3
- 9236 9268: 9.4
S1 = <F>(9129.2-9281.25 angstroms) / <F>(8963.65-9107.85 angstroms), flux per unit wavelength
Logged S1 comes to 0.94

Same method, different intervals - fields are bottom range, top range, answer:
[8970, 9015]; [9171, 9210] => 0.98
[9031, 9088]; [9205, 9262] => 0.89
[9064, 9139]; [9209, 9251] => 0.92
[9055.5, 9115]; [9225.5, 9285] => 0.91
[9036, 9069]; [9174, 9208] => 0.94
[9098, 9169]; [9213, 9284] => 0.94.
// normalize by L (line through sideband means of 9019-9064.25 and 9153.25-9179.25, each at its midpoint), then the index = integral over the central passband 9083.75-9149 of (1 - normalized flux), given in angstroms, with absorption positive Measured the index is 0.5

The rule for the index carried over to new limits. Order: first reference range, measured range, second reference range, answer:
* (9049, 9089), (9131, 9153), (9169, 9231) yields 0.77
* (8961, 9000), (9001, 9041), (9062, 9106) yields 1.46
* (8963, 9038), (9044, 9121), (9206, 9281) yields -3.69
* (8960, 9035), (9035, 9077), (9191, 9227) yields -2.76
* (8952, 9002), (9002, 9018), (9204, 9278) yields 0.58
